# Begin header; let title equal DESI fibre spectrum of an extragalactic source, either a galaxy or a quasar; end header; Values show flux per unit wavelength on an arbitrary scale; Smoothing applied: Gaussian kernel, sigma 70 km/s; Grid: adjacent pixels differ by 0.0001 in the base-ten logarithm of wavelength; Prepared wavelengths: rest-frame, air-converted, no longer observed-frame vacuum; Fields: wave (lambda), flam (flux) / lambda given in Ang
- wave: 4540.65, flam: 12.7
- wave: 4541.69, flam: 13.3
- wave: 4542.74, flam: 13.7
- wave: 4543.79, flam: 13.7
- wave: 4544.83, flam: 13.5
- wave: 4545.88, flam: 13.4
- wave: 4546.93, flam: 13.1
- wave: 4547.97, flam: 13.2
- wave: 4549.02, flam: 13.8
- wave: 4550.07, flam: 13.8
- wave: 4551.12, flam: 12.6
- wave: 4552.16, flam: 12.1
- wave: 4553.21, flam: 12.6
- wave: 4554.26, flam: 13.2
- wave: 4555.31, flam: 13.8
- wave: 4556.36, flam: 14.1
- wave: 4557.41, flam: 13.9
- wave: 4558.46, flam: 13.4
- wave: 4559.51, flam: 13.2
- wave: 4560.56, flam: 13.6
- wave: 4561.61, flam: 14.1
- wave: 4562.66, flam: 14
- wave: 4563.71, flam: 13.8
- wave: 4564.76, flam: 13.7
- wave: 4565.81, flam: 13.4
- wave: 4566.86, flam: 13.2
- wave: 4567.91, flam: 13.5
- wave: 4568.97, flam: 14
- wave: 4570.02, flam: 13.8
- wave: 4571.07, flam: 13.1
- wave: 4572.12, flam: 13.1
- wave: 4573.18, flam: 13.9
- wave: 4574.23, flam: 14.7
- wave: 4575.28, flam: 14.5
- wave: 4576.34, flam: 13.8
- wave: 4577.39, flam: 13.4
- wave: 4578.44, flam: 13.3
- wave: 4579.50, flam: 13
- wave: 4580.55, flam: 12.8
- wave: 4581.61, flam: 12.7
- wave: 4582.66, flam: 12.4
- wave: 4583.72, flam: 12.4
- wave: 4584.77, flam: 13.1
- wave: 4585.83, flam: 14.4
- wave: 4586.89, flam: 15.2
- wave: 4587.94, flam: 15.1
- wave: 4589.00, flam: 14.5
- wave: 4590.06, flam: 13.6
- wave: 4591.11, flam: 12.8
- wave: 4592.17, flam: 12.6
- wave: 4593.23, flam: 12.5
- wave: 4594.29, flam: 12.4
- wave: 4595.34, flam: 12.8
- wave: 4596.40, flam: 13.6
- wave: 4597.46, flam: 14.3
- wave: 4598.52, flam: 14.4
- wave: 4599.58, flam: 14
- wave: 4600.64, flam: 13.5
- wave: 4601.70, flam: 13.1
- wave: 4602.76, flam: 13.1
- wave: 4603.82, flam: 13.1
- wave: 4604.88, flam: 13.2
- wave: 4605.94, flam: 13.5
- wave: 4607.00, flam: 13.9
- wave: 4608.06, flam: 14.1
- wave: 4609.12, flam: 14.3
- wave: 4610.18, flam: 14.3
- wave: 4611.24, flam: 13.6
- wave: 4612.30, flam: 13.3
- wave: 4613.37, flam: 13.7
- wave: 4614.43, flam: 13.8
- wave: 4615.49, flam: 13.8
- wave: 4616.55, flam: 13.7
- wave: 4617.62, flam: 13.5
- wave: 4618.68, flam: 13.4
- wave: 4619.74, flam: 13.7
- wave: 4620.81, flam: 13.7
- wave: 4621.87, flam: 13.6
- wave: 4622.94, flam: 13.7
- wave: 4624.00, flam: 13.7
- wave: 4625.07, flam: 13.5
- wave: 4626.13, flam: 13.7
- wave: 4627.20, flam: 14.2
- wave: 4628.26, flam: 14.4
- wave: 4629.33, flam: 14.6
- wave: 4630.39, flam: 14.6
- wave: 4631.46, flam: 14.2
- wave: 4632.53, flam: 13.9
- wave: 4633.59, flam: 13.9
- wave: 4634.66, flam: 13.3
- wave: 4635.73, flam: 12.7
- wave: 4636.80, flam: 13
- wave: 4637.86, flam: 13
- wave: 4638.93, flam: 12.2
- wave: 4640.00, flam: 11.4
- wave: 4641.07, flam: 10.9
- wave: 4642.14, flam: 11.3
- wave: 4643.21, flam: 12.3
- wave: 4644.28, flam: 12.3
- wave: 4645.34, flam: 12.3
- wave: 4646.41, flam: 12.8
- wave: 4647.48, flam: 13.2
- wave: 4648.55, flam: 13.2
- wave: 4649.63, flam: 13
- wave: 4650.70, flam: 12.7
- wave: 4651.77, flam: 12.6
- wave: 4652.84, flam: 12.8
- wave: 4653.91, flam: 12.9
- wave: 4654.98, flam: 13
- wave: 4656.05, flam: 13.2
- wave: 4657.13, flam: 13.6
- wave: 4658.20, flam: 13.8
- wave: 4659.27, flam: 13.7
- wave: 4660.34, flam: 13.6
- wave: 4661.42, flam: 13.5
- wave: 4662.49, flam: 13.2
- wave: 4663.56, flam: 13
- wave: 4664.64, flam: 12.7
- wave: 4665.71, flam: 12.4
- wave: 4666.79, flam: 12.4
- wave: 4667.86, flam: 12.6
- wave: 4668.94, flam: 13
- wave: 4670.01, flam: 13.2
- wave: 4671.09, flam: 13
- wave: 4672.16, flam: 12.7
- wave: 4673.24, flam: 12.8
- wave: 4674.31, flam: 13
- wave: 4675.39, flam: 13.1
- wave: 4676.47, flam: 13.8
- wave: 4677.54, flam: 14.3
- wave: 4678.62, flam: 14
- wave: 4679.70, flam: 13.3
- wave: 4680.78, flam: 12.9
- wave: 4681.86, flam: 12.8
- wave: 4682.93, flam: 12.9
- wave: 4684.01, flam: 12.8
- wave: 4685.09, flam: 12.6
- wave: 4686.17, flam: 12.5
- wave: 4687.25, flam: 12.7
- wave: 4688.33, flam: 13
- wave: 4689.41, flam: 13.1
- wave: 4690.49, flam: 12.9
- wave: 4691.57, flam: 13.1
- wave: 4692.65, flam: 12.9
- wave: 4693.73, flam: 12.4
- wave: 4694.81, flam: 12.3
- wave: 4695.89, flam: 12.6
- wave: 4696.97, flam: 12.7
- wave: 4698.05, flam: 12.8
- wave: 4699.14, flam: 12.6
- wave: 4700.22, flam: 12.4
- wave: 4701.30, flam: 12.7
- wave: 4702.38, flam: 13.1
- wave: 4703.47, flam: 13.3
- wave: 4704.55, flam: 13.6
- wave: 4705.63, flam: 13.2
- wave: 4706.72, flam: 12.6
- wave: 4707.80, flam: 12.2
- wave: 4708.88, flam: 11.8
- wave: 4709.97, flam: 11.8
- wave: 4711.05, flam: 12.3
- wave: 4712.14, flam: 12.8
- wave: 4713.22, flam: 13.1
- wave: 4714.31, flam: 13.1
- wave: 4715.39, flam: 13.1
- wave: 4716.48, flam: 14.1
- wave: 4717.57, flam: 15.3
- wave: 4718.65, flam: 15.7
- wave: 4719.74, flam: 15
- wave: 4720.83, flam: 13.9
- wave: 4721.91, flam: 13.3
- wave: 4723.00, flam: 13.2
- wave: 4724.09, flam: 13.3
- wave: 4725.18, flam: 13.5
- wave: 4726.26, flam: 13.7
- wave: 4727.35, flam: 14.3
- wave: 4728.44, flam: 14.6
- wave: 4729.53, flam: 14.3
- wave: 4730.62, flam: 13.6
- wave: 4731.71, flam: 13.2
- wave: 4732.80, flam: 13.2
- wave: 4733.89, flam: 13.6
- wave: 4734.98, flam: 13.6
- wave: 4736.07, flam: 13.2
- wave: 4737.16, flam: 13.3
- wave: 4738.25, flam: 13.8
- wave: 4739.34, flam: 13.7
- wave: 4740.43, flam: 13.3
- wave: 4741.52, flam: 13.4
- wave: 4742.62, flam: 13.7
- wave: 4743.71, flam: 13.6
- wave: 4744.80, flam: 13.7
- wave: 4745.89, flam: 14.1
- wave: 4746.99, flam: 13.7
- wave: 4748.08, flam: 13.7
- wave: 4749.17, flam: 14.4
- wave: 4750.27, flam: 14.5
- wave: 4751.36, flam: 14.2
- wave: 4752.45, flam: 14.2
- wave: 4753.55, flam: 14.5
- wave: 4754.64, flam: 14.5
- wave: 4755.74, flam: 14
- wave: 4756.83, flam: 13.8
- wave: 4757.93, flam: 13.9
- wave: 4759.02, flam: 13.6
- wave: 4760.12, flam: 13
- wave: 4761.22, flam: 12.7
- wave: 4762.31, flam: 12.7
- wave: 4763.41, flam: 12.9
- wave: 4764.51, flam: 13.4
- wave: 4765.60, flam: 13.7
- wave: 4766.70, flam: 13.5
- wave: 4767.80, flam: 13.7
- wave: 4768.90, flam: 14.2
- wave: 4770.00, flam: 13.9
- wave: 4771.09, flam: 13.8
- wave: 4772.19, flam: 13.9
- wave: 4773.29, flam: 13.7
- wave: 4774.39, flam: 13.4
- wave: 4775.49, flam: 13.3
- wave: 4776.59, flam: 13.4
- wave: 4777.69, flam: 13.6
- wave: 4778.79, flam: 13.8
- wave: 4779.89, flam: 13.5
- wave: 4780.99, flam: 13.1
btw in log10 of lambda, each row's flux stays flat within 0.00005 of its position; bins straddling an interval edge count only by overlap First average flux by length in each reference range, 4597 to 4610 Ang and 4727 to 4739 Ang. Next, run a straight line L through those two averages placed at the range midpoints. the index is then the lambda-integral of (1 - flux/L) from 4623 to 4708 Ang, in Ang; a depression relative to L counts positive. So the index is 4.2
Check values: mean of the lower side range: 13.7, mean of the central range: 13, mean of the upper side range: 13.7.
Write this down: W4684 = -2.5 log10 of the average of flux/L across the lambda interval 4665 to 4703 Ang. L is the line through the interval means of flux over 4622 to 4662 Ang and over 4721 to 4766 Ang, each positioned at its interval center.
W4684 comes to 0.04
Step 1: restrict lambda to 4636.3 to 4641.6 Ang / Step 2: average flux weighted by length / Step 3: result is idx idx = 12.1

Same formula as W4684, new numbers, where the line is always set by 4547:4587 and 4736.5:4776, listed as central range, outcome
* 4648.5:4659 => 0.04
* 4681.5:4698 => 0.07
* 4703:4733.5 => 0.01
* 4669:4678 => 0.03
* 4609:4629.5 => -0.02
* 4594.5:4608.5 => 0.00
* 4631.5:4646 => 0.08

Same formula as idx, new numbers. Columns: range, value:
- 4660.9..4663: 13.4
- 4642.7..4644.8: 12.3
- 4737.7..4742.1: 13.5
